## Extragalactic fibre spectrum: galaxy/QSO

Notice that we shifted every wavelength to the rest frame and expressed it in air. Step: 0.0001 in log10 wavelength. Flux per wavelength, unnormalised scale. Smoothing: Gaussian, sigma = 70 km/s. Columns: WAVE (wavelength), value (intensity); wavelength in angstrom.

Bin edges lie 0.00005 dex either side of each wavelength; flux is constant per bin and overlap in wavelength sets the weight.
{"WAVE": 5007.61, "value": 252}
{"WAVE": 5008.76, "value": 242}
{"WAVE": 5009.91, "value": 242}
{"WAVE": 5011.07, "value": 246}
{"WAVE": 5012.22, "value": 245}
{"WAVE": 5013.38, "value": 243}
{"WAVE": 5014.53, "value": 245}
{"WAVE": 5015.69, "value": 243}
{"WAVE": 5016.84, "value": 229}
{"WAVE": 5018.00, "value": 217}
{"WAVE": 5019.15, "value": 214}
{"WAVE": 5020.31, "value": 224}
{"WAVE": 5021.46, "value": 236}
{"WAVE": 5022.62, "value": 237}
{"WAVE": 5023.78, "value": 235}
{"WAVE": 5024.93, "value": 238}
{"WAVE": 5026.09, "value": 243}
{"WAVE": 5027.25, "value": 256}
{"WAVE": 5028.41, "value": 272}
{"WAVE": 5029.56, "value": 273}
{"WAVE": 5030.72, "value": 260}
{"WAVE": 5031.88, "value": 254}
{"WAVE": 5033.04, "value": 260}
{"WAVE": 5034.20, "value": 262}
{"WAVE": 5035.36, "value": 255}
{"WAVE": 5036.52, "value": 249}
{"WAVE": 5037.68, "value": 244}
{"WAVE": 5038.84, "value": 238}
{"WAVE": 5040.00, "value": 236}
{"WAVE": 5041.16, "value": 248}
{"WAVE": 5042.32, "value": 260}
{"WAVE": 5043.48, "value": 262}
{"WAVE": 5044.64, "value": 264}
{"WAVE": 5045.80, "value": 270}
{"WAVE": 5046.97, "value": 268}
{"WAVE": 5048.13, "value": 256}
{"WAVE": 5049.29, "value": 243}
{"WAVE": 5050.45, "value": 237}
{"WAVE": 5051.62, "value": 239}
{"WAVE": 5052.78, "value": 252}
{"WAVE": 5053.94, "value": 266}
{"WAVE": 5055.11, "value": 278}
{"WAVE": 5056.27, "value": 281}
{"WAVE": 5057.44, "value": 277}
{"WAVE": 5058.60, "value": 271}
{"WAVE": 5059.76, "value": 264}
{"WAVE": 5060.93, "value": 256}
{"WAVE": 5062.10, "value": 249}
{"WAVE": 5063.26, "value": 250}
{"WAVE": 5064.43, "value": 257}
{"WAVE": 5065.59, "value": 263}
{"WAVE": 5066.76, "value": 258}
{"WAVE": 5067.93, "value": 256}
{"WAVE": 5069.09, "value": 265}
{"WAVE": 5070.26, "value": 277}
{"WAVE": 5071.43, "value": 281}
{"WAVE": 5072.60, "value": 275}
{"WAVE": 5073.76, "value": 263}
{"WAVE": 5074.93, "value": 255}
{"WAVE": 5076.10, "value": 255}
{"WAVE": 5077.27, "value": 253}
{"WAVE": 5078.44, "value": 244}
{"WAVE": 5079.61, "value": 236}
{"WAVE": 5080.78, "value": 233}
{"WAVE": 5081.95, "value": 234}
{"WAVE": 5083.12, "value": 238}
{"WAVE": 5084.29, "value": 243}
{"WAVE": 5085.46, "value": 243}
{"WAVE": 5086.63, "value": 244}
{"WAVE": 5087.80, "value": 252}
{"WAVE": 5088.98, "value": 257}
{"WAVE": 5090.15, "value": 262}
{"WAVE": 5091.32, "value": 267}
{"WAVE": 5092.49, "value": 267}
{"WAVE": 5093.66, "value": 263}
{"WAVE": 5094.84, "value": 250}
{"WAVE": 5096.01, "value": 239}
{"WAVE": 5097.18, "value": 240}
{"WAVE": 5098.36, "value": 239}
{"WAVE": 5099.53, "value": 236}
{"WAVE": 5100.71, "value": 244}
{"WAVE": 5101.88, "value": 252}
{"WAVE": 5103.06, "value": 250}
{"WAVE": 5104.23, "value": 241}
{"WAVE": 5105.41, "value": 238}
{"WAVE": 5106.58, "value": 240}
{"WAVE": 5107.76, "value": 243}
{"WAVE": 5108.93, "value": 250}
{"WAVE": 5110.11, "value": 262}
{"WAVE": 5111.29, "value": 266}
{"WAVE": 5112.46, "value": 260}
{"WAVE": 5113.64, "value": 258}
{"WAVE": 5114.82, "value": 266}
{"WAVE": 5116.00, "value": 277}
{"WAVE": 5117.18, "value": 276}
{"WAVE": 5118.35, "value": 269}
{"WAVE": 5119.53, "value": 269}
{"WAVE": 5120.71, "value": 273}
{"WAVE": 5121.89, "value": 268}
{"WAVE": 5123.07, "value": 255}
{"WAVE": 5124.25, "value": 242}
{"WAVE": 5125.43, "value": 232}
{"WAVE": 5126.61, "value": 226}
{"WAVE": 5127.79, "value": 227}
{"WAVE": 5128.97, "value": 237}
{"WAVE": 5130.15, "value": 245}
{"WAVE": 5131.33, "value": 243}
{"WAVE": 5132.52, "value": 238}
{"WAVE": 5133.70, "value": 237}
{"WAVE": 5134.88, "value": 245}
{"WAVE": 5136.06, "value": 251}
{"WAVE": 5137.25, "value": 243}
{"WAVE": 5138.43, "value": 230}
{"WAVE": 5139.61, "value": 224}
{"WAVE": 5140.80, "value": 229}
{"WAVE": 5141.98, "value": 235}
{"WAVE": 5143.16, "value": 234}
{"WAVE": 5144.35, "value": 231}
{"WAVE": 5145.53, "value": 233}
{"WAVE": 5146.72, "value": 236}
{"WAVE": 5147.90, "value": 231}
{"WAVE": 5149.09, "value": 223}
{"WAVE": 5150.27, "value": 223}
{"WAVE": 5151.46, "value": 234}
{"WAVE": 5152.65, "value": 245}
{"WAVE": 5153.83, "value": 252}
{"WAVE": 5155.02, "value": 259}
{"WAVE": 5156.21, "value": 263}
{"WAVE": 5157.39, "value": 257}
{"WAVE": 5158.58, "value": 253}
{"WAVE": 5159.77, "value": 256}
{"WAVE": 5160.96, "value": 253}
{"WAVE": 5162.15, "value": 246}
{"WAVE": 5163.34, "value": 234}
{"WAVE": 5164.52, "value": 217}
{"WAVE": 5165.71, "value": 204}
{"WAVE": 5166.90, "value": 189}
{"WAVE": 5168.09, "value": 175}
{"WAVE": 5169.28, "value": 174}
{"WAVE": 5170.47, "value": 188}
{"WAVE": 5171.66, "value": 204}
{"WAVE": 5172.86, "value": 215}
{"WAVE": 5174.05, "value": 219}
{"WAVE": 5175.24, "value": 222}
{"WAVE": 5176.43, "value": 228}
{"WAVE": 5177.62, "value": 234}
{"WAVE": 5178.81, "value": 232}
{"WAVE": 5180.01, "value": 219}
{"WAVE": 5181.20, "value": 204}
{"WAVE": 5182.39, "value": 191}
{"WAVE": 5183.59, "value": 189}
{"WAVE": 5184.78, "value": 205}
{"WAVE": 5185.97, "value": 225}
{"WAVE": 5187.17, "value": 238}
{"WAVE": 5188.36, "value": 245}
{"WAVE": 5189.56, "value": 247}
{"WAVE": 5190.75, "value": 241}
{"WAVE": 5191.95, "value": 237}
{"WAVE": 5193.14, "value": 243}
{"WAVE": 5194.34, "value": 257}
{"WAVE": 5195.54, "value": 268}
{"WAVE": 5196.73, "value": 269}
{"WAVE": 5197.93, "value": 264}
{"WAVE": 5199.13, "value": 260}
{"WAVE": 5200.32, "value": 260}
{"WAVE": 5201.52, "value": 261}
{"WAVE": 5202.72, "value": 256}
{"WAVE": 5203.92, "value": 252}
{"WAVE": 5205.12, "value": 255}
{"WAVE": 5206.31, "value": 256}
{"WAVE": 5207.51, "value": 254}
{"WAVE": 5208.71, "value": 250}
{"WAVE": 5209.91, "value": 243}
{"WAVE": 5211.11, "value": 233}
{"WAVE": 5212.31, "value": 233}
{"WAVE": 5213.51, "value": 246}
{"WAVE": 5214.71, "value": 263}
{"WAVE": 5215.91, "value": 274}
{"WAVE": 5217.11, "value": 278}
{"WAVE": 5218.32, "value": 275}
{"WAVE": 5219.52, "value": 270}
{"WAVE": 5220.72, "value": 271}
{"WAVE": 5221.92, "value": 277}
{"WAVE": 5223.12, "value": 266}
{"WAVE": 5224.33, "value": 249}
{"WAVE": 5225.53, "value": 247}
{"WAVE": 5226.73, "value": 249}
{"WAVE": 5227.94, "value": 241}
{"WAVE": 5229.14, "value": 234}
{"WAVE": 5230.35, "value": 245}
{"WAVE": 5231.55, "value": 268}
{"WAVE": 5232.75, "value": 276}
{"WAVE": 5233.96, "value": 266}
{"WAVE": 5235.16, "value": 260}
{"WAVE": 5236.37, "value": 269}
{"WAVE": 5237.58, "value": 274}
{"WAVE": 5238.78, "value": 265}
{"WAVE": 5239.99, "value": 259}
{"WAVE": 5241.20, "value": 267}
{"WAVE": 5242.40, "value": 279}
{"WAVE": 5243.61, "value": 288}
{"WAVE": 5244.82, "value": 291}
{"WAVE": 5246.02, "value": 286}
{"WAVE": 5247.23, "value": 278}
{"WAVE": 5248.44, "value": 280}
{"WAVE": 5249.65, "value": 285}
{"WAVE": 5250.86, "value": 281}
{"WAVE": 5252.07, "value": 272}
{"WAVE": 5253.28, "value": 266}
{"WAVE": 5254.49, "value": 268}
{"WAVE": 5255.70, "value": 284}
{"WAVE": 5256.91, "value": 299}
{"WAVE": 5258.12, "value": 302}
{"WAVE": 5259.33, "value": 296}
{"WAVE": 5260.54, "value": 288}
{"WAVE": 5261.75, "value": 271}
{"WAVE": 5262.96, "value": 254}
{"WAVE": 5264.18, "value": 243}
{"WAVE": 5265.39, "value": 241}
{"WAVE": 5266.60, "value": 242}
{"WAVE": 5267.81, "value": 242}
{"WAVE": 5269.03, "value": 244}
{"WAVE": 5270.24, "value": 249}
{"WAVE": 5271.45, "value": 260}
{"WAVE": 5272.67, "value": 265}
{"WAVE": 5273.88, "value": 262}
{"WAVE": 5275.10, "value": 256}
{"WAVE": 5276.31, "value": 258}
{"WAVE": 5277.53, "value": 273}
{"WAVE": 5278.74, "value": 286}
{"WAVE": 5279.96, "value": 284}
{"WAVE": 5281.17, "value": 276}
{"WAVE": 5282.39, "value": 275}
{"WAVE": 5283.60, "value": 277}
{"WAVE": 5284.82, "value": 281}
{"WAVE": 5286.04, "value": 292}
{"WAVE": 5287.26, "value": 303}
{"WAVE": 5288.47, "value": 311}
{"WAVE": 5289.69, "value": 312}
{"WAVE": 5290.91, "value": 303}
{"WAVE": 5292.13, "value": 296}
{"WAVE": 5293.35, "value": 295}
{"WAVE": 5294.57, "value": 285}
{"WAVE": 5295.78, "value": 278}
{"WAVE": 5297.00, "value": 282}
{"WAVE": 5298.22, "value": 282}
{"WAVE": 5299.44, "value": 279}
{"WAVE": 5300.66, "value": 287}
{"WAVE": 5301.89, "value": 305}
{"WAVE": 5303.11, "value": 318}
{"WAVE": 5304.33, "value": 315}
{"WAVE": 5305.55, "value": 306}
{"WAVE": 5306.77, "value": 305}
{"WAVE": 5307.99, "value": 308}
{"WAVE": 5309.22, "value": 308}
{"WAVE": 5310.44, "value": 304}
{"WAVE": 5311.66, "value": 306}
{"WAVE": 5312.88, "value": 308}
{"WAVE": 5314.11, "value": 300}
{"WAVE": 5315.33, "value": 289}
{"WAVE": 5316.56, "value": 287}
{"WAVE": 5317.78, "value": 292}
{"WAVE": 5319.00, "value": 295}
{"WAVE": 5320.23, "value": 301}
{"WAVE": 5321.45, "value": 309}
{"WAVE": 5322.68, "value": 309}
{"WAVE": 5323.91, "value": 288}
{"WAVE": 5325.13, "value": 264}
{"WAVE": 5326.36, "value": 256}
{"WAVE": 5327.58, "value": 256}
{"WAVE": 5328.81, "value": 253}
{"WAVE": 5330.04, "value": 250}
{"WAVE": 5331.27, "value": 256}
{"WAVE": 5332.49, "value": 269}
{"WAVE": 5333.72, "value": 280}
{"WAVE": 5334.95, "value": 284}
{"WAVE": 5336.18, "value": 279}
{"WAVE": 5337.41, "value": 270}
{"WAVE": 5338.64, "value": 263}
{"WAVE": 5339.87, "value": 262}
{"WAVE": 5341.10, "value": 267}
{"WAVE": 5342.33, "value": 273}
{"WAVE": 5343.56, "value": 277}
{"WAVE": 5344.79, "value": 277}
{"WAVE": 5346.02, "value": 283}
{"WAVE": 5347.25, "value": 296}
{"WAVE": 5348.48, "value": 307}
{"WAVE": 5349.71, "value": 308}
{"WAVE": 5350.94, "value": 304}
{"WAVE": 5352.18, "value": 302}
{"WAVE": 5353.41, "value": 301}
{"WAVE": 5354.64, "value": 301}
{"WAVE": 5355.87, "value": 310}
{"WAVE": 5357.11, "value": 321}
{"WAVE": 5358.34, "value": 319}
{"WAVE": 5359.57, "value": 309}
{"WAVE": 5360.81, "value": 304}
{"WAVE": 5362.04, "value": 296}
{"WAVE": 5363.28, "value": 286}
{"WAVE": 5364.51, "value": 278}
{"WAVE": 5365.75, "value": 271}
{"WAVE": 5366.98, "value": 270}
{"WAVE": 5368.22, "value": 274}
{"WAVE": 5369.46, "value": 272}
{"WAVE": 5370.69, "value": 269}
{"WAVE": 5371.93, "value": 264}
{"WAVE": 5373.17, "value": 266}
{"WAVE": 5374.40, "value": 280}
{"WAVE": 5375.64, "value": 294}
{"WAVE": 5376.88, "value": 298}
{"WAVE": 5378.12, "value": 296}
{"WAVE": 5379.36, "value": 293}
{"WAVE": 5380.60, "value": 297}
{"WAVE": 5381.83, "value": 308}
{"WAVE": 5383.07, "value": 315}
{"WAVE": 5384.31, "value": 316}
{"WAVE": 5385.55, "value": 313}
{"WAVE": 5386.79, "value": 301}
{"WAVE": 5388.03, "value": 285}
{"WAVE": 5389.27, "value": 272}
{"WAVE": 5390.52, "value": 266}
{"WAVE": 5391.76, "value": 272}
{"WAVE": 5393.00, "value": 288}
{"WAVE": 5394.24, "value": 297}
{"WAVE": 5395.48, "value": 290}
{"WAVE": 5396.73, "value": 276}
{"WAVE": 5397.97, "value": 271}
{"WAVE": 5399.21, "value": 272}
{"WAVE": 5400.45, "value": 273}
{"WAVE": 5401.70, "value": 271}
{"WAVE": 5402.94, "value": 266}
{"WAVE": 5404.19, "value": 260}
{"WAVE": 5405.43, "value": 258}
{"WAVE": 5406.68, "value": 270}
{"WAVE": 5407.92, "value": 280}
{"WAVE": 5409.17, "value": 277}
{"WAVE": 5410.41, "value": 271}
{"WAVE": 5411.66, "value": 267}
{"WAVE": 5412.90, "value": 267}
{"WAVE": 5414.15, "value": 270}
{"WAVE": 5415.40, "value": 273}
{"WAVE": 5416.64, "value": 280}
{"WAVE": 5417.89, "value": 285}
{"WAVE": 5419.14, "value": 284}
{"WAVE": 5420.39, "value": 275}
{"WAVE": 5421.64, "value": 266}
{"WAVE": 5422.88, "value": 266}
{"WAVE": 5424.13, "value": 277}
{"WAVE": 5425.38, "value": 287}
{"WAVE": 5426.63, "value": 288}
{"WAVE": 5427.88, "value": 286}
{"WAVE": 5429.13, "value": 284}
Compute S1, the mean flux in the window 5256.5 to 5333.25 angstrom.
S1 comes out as 282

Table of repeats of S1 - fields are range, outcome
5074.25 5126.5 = 252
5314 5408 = 284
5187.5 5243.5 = 258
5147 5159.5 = 244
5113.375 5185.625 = 234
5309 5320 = 299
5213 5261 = 271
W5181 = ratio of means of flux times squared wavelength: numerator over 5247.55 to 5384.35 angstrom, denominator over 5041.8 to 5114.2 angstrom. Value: 1.22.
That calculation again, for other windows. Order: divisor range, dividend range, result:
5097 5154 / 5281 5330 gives 1.28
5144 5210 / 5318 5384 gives 1.30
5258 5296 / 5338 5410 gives 1.08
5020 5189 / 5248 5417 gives 1.26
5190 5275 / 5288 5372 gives 1.14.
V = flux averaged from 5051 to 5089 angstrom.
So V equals 256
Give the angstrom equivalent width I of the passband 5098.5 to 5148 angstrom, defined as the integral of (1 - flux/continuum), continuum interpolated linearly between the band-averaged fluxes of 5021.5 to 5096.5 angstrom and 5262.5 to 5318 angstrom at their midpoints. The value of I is 3.1 angstrom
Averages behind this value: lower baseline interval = 255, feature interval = 246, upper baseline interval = 283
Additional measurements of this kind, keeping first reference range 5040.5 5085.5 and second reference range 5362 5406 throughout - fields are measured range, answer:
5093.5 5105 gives 0.7 angstrom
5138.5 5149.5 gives 1.4 angstrom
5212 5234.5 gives 0.8 angstrom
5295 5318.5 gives -1.8 angstrom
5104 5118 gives 0.2 angstrom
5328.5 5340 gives 0.5 angstrom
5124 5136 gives 1.1 angstrom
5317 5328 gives -0.3 angstrom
